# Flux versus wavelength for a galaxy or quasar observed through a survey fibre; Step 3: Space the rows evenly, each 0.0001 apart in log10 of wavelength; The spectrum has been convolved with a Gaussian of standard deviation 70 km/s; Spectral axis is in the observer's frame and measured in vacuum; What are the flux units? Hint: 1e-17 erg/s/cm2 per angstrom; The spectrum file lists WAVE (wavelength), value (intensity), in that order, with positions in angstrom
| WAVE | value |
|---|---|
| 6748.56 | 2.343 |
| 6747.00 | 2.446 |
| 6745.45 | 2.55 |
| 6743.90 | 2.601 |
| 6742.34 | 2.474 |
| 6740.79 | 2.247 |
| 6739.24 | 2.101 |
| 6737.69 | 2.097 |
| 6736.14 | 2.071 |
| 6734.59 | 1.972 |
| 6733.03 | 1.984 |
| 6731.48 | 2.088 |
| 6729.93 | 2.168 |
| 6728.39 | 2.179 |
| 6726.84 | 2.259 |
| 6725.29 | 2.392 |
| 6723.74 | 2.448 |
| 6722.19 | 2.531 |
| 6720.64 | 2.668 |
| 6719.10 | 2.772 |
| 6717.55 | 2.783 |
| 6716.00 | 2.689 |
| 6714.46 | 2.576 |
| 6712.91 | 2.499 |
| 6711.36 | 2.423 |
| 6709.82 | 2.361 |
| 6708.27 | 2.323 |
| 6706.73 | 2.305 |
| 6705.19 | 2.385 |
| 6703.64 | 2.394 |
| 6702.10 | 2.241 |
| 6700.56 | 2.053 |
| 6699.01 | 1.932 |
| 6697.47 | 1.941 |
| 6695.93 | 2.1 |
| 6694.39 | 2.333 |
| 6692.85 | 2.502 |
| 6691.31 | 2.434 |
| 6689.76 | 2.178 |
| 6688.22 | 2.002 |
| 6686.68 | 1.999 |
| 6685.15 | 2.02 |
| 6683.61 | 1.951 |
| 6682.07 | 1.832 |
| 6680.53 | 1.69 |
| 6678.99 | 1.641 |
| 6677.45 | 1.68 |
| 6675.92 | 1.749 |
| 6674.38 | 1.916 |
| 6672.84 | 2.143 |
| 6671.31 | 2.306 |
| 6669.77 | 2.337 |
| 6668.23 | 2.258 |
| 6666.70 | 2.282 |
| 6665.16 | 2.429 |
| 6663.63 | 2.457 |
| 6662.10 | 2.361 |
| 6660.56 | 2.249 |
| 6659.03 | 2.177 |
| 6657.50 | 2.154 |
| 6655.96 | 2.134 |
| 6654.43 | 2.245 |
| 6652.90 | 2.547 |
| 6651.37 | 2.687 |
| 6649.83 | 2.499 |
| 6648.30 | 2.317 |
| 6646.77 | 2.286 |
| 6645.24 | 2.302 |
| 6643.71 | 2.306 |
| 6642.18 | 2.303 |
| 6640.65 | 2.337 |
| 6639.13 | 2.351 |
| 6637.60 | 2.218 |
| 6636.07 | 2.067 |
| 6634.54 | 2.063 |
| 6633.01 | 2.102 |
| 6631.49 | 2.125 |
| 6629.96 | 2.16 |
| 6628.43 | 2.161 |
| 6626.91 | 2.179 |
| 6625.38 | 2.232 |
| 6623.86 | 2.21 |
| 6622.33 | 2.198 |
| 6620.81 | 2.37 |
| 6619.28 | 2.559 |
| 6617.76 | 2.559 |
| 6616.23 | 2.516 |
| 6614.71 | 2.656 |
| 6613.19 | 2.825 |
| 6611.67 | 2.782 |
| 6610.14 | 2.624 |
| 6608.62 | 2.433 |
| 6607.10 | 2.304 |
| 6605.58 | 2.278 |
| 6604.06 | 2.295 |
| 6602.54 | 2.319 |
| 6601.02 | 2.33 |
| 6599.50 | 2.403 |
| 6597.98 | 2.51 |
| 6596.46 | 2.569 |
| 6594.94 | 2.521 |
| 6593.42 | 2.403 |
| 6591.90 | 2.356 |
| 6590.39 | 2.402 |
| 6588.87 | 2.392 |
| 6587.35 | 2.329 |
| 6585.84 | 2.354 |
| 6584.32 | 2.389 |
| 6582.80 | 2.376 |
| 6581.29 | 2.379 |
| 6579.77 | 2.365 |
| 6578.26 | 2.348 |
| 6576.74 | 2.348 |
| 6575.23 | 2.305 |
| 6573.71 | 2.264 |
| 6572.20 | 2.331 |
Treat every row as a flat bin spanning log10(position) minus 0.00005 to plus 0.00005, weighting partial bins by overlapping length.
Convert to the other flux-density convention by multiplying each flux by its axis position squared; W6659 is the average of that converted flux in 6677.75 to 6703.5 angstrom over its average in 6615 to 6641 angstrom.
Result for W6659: 0.92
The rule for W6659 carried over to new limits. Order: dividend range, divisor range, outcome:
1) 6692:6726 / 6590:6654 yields 1.04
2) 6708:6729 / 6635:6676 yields 1.12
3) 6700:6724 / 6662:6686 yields 1.21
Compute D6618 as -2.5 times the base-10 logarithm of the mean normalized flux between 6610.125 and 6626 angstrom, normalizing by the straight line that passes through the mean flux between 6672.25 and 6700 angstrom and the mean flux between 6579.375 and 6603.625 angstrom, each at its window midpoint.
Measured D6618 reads -0.10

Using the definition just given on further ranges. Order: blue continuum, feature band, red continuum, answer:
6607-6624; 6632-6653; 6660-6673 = 0.05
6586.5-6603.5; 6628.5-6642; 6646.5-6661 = 0.08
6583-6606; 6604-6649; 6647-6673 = 0.01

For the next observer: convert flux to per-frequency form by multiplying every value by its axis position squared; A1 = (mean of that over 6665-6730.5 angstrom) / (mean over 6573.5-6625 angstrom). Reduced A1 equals 1.0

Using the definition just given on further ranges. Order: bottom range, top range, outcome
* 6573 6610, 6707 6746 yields 1.04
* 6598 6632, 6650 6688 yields 0.91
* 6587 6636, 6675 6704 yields 0.88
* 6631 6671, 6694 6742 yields 1.02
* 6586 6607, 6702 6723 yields 1.09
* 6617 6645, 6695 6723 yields 1.09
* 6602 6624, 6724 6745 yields 0.93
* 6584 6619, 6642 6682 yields 0.91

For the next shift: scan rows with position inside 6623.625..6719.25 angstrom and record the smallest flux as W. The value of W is 1.641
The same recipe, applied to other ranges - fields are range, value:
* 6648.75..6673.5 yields 2.134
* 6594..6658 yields 2.063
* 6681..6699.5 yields 1.832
